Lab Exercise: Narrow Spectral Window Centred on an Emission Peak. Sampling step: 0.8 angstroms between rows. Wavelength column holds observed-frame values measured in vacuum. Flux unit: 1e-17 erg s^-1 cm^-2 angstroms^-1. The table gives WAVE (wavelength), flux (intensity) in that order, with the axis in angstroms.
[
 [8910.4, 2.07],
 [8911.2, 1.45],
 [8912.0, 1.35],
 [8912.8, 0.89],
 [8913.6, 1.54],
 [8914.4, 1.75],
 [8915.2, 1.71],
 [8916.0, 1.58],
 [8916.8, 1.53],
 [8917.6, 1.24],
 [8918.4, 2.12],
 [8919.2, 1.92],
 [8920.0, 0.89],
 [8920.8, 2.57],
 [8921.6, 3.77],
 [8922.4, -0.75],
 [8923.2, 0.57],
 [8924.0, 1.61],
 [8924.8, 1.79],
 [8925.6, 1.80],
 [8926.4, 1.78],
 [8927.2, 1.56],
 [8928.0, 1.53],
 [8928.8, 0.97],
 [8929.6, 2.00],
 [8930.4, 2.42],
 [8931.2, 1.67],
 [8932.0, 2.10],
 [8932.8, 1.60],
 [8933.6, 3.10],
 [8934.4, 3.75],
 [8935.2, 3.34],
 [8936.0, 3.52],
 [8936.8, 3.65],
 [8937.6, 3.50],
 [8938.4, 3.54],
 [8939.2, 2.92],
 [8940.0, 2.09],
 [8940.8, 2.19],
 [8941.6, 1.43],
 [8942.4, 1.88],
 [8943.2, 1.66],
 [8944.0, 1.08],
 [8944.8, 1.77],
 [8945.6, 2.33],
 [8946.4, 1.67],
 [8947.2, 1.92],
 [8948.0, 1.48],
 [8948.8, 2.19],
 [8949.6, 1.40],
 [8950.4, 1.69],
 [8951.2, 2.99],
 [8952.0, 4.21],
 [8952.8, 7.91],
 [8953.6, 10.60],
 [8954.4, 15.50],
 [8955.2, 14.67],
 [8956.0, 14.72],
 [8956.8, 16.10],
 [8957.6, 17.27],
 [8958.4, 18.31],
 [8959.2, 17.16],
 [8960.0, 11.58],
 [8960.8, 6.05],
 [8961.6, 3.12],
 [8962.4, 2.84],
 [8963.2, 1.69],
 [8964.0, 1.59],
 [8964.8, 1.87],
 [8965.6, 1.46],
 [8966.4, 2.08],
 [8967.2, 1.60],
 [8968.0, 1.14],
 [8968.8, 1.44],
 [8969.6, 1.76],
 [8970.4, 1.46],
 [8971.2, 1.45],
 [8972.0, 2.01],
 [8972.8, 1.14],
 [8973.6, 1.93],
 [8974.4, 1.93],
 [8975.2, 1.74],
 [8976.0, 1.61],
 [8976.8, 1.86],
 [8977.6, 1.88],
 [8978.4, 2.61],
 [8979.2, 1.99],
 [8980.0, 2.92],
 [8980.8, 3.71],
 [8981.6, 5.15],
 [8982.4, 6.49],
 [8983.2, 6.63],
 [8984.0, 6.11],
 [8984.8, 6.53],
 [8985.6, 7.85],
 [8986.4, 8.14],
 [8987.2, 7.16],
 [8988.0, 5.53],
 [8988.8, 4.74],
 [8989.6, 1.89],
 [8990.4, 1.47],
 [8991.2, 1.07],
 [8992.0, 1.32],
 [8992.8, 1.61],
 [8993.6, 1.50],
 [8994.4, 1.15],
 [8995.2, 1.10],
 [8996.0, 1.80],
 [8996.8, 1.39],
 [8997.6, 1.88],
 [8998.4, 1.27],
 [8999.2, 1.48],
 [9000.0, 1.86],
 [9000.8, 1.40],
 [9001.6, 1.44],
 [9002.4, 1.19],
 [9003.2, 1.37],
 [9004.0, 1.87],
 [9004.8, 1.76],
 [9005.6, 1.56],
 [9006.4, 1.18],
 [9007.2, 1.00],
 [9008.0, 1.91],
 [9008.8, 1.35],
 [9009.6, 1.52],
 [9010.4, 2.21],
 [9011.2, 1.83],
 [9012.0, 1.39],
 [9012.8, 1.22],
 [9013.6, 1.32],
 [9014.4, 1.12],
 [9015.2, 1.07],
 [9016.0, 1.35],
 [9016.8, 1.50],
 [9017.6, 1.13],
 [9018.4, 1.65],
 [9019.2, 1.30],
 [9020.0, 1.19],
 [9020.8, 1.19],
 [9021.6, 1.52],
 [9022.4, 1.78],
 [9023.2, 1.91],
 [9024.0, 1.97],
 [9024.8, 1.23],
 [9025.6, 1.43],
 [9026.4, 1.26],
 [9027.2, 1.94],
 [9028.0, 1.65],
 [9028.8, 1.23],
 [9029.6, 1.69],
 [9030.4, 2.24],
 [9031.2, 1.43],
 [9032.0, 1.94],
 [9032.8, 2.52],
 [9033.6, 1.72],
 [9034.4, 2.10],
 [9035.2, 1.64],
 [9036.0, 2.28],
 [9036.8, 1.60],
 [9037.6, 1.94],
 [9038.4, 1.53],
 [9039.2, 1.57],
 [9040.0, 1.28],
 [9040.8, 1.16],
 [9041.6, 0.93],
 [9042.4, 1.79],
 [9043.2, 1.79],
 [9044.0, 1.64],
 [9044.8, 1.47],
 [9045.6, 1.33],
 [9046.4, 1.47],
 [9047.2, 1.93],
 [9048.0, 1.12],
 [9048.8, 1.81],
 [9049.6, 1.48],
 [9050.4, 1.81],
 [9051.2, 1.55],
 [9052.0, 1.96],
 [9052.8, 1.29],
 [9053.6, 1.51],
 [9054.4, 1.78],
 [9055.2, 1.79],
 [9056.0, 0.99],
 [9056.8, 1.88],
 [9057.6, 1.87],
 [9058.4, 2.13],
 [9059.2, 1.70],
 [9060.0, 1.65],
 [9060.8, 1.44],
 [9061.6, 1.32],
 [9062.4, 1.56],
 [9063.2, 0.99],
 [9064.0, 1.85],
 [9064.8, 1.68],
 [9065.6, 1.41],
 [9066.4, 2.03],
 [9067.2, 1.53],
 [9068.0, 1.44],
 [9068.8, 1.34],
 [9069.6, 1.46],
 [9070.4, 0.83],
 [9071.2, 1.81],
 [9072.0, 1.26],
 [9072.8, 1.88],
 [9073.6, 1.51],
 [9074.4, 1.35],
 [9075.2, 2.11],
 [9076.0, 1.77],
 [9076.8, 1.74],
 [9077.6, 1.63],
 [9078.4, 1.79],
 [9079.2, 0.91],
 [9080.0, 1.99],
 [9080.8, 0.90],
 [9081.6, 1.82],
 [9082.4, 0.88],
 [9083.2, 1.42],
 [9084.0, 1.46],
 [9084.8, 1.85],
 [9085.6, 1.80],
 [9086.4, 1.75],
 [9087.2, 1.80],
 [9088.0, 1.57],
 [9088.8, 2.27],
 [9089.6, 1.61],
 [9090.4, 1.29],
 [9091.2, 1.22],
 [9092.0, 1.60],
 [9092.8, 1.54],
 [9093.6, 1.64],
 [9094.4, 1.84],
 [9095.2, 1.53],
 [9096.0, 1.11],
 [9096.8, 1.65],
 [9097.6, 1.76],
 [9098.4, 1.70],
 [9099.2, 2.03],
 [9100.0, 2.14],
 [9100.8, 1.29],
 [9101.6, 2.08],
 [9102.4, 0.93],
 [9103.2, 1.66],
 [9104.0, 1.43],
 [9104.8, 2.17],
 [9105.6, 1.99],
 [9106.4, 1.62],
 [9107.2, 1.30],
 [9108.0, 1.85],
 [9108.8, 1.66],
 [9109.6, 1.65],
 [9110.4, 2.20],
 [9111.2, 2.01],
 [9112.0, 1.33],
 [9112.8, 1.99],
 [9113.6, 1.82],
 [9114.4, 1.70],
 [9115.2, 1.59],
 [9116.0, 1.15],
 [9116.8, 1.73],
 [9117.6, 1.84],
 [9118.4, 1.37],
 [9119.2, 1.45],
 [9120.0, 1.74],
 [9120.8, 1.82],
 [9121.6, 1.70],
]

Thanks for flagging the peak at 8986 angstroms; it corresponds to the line [N II]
